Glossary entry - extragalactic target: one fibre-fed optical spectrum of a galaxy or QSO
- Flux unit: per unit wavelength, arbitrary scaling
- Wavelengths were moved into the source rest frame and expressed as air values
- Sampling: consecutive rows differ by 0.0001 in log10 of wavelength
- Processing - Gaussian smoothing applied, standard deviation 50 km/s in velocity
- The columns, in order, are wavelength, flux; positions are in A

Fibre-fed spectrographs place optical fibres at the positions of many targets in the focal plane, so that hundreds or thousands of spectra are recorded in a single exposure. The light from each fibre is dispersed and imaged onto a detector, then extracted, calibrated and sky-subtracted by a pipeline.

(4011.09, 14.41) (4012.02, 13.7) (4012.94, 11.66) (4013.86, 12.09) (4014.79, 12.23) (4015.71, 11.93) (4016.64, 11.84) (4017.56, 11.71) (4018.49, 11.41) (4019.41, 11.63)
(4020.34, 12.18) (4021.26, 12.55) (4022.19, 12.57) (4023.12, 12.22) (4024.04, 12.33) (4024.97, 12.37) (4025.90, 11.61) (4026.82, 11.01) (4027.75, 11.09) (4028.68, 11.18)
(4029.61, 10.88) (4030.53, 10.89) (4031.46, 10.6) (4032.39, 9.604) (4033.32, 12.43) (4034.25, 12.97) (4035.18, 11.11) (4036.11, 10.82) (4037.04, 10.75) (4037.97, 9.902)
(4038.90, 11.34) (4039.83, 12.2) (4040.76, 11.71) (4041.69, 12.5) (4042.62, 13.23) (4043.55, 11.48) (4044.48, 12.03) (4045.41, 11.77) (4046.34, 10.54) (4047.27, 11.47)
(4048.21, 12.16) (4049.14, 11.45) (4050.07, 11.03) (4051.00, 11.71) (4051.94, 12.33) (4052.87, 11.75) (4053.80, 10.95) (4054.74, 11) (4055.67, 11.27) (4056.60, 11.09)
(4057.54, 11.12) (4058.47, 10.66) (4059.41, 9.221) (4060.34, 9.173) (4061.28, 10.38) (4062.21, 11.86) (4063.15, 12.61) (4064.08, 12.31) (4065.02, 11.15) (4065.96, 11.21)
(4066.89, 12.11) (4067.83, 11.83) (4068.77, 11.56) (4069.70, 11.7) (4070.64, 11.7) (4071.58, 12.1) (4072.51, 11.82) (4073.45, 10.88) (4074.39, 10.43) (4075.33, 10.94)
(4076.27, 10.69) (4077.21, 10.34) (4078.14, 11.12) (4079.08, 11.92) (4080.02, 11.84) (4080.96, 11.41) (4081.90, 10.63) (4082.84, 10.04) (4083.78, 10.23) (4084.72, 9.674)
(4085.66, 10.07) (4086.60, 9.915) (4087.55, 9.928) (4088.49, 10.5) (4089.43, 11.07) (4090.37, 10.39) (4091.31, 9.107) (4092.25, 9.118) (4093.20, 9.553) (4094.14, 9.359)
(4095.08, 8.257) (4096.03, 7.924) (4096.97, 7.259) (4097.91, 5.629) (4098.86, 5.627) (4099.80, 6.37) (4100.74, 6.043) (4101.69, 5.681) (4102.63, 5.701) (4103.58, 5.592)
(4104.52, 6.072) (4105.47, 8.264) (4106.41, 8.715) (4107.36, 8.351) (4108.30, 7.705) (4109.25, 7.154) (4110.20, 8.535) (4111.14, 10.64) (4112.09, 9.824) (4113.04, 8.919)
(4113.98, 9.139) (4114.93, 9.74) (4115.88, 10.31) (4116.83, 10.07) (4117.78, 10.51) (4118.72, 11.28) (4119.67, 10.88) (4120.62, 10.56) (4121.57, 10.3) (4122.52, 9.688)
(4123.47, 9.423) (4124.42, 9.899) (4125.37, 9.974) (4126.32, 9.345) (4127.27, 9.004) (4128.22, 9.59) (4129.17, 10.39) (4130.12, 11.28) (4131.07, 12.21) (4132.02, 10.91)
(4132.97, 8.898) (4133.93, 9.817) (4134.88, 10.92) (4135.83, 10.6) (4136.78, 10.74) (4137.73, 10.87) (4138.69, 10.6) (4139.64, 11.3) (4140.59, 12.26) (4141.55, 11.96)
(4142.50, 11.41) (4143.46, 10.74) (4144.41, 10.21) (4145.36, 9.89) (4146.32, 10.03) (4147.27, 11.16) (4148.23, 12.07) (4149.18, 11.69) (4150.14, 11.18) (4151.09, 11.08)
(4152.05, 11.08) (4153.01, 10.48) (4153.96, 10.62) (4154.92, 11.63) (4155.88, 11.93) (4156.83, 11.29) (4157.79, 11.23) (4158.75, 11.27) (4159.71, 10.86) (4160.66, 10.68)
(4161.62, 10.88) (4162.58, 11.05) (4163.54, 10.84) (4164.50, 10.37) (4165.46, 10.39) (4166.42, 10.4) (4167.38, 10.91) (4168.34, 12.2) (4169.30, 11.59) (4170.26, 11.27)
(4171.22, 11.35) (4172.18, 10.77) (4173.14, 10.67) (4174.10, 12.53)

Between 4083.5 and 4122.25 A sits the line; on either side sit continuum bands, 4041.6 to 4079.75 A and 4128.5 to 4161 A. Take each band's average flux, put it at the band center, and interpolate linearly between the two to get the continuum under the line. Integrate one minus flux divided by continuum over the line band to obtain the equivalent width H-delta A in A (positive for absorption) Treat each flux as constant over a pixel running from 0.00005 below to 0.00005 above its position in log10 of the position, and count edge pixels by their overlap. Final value 8.3 A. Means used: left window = 11.4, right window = 11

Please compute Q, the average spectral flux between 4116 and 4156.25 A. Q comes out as 10.7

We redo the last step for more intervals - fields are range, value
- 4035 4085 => 11.3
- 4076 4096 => 10.2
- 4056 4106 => 9.83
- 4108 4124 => 9.71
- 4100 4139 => 9.35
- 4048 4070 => 11.3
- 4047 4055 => 11.5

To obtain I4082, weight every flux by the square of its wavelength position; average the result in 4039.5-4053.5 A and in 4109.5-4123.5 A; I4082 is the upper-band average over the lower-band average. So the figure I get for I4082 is 0.87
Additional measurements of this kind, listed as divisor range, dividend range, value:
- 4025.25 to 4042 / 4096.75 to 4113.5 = 0.68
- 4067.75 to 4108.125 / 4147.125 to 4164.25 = 1.23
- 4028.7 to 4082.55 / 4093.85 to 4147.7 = 0.85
